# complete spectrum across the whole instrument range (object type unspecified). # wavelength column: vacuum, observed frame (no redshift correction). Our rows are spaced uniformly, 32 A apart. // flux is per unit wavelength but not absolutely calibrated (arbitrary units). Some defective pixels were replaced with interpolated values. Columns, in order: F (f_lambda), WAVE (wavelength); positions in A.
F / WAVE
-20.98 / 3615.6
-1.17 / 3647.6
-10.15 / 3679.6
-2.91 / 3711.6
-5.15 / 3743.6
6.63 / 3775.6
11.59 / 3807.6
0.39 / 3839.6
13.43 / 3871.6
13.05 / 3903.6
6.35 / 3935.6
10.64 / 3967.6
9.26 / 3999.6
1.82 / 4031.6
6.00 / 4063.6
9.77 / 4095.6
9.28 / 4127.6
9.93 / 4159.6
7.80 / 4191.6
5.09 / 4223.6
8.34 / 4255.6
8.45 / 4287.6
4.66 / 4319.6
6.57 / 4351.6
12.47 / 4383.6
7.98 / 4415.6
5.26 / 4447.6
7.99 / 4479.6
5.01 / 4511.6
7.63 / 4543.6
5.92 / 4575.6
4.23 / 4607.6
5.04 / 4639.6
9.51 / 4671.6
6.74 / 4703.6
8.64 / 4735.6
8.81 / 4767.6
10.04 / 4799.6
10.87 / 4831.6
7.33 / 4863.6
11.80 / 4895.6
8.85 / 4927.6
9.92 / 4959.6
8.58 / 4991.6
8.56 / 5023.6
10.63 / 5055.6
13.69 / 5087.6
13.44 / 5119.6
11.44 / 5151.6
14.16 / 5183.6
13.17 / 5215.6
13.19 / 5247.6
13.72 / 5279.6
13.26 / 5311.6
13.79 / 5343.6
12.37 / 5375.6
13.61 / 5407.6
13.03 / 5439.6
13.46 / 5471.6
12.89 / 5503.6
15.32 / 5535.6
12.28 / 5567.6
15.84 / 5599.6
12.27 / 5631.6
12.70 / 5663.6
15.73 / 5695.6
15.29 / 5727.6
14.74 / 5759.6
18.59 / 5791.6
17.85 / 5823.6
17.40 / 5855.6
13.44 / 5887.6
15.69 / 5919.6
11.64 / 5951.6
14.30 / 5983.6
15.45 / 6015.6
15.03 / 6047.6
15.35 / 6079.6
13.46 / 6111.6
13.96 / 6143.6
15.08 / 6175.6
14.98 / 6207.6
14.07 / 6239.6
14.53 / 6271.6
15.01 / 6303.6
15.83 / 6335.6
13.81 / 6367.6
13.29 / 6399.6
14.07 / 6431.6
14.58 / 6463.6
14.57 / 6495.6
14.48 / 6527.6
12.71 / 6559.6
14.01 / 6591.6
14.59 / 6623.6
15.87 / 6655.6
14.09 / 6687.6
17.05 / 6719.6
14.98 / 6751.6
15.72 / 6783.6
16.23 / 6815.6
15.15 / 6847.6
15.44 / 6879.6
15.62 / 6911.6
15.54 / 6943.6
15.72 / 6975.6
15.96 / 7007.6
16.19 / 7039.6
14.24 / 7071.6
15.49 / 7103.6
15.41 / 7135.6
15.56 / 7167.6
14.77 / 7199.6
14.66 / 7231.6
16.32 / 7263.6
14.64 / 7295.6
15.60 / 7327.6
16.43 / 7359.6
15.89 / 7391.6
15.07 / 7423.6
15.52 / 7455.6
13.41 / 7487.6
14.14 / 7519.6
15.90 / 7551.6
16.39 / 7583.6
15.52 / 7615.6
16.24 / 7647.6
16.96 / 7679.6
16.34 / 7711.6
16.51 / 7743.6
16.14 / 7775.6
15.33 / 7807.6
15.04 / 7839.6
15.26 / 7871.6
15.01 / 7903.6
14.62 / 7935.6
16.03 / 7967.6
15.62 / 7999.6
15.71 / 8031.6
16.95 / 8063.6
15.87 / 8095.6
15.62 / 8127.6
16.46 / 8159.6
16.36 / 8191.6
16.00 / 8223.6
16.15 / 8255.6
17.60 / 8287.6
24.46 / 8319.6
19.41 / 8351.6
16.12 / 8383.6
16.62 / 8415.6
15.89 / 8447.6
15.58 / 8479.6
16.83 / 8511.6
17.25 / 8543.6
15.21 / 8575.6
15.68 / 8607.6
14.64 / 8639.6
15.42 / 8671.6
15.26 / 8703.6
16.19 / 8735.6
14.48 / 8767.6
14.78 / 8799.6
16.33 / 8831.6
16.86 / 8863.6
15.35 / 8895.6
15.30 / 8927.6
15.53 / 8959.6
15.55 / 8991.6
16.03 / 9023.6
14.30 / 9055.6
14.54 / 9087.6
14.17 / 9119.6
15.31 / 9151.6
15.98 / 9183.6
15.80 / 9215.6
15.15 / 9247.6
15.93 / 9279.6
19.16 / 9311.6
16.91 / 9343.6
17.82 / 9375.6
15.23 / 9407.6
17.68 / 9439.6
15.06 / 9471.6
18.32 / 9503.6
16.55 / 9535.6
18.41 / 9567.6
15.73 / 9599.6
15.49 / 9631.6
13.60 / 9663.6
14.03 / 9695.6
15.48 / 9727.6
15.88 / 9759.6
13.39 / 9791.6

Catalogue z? 0.27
